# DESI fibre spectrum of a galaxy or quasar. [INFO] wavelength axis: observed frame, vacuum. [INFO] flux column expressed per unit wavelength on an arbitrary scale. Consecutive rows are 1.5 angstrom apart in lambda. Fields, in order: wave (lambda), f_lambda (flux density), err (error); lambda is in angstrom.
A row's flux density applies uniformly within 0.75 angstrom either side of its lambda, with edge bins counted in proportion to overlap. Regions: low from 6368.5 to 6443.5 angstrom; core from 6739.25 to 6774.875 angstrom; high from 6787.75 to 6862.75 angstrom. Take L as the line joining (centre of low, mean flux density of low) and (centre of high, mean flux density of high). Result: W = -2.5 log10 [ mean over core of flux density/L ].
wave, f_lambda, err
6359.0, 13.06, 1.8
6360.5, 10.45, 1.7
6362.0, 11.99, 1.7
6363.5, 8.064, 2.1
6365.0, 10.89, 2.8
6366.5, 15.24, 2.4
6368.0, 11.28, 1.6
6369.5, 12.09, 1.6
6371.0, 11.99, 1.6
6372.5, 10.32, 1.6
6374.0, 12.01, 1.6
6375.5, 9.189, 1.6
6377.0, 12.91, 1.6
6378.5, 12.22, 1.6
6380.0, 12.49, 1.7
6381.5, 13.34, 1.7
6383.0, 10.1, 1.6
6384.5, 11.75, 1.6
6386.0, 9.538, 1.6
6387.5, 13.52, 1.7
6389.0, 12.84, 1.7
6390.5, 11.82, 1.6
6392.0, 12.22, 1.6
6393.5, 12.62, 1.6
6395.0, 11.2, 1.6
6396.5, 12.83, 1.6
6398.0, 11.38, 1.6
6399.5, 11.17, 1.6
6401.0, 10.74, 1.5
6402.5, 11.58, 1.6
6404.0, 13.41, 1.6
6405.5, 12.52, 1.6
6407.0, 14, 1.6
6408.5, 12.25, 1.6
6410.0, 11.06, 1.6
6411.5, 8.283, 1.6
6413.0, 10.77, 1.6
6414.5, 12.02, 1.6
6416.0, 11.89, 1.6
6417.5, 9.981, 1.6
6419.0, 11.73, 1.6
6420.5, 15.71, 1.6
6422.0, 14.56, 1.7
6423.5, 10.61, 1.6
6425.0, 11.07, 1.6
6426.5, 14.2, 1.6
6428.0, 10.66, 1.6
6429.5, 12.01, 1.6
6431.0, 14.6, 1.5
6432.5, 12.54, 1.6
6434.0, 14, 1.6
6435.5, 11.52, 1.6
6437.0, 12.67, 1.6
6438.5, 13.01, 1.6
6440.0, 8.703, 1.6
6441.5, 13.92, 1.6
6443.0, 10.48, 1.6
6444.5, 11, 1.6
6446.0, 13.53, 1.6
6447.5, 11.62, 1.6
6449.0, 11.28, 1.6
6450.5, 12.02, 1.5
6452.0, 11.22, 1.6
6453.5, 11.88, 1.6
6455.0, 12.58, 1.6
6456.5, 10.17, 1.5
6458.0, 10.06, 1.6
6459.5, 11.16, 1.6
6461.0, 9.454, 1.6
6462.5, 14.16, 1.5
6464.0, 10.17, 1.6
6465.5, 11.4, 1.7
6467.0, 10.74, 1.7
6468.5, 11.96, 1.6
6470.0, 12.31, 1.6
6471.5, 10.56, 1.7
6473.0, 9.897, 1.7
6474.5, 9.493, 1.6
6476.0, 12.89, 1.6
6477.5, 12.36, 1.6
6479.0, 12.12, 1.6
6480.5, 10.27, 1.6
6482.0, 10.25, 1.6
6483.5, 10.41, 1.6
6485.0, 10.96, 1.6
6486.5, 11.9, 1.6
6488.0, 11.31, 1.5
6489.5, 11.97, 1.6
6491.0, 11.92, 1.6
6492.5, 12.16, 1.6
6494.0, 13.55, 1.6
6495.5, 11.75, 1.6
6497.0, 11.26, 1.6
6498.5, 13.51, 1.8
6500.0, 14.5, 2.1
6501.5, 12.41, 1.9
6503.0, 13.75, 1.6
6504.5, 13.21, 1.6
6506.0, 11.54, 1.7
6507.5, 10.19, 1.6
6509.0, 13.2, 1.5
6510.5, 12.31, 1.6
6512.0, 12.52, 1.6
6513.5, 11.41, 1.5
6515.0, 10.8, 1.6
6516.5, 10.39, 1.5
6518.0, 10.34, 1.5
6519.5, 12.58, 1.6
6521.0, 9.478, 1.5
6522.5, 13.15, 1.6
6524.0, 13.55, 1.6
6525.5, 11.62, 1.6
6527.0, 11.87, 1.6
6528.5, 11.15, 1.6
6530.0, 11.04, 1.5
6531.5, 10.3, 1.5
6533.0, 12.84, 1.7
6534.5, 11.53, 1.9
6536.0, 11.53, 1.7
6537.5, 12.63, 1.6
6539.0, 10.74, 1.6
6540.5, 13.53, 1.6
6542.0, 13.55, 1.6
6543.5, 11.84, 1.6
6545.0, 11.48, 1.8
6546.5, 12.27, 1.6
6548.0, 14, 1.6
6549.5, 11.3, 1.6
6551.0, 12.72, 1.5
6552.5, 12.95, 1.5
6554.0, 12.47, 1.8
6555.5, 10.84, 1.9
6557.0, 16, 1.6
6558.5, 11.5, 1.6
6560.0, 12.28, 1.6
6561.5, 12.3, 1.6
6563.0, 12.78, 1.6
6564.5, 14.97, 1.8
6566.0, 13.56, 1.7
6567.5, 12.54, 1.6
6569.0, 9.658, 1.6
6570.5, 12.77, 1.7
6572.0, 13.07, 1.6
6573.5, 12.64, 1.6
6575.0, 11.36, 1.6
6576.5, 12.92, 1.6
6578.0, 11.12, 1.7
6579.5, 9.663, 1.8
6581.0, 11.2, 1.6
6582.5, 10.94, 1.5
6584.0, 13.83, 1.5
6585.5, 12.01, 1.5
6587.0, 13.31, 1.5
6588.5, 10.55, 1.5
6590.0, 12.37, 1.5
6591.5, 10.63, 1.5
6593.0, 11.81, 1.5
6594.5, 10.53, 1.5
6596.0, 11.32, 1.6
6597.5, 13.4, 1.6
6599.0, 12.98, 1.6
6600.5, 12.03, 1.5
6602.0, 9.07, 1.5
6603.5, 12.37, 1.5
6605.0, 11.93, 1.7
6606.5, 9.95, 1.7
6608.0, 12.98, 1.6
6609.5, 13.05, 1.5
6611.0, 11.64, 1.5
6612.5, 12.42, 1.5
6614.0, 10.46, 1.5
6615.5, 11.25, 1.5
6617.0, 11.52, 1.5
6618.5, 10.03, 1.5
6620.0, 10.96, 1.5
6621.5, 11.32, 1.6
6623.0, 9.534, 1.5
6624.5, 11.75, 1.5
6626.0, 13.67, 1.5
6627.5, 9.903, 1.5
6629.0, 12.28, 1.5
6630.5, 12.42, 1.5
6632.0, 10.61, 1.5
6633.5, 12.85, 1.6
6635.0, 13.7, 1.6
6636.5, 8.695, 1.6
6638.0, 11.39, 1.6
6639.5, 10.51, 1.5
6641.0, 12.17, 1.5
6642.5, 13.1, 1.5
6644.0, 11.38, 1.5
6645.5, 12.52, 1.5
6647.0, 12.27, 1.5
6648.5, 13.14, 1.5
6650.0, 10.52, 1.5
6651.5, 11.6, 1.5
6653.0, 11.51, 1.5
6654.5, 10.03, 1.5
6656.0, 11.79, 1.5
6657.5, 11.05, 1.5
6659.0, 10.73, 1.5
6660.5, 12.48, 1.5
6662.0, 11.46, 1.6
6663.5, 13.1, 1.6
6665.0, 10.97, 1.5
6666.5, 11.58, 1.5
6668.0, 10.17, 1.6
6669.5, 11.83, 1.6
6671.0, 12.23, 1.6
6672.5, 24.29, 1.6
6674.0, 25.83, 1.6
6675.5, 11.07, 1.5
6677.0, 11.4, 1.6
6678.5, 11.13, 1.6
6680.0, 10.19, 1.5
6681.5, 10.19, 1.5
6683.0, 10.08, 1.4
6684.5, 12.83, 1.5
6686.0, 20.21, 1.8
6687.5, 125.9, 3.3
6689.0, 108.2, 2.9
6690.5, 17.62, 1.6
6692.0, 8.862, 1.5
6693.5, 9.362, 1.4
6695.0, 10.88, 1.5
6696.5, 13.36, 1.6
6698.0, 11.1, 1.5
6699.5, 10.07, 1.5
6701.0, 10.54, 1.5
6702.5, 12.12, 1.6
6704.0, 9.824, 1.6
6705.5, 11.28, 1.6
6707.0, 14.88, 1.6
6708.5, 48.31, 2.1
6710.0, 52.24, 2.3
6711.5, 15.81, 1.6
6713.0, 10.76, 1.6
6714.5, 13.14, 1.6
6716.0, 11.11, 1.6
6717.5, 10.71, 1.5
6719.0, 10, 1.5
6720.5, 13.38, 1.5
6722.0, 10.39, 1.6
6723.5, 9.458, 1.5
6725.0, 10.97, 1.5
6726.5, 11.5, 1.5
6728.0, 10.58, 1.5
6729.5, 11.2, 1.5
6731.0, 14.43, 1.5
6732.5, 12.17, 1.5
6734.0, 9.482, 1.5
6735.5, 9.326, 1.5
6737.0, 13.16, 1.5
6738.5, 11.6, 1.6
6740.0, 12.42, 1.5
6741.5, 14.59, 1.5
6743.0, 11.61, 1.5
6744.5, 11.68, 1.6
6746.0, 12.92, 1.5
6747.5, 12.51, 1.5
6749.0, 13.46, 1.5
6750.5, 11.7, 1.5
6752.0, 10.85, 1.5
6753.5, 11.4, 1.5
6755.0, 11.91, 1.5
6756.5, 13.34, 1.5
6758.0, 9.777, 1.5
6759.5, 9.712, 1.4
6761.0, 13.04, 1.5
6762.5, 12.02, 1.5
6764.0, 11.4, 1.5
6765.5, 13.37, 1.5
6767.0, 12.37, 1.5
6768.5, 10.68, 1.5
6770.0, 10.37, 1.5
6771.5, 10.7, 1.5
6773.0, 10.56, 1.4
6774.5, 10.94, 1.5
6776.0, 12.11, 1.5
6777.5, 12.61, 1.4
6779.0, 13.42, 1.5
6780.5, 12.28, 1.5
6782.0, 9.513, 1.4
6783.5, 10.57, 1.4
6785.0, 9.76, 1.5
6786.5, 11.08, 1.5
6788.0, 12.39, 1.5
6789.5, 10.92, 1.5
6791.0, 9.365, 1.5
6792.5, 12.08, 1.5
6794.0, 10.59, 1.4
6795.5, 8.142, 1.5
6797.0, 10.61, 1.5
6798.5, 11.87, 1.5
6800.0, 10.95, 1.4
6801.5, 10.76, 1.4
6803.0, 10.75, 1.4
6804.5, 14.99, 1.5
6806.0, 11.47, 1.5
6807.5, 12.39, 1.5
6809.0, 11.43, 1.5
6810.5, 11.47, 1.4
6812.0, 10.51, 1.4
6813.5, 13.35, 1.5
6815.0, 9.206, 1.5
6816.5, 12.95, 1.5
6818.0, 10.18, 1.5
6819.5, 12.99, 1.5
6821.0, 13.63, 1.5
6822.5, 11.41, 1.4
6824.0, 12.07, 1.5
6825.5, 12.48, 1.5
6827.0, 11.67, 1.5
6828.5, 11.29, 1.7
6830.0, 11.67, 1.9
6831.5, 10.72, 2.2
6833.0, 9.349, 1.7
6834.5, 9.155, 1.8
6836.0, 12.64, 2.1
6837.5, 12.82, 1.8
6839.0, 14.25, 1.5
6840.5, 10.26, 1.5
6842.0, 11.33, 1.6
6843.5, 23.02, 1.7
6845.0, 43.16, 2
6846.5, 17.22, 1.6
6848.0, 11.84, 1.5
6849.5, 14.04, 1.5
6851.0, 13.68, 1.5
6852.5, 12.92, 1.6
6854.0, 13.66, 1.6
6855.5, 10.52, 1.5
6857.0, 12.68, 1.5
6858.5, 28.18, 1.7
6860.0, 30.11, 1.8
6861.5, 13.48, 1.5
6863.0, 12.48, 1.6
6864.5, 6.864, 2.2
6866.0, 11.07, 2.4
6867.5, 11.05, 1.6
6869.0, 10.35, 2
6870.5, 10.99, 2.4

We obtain 0.12 mag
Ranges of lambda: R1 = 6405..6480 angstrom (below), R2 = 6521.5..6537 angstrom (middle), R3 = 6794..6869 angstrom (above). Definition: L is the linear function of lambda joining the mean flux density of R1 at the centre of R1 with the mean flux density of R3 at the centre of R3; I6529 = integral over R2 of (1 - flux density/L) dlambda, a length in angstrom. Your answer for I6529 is 0.4 angstrom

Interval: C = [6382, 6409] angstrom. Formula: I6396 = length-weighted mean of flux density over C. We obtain 12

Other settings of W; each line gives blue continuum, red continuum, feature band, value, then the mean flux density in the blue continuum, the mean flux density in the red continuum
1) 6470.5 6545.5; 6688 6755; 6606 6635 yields 0.210 mag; 11.8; 16.1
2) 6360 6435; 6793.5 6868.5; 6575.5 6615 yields 0.076 mag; 11.9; 13.3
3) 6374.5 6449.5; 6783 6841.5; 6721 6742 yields 0.001 mag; 12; 11.4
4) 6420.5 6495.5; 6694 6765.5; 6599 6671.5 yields 0.110 mag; 11.7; 13.4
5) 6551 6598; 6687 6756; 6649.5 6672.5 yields 0.285 mag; 12.2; 17.6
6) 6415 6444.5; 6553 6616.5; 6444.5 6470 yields 0.069 mag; 12.3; 12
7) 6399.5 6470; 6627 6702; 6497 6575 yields 0.135 mag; 11.8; 16.4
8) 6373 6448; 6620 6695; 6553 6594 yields 0.220 mag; 12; 16.4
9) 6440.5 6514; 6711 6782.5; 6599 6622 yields 0.025 mag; 11.7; 11.7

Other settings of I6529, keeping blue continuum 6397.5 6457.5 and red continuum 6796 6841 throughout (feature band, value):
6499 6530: -0.3 angstrom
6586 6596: 0.2 angstrom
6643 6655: 0.1 angstrom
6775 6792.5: 0.5 angstrom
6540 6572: -2.1 angstrom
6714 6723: 0.3 angstrom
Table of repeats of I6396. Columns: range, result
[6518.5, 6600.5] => 12.1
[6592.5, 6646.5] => 11.6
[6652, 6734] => 17.4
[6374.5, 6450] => 12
